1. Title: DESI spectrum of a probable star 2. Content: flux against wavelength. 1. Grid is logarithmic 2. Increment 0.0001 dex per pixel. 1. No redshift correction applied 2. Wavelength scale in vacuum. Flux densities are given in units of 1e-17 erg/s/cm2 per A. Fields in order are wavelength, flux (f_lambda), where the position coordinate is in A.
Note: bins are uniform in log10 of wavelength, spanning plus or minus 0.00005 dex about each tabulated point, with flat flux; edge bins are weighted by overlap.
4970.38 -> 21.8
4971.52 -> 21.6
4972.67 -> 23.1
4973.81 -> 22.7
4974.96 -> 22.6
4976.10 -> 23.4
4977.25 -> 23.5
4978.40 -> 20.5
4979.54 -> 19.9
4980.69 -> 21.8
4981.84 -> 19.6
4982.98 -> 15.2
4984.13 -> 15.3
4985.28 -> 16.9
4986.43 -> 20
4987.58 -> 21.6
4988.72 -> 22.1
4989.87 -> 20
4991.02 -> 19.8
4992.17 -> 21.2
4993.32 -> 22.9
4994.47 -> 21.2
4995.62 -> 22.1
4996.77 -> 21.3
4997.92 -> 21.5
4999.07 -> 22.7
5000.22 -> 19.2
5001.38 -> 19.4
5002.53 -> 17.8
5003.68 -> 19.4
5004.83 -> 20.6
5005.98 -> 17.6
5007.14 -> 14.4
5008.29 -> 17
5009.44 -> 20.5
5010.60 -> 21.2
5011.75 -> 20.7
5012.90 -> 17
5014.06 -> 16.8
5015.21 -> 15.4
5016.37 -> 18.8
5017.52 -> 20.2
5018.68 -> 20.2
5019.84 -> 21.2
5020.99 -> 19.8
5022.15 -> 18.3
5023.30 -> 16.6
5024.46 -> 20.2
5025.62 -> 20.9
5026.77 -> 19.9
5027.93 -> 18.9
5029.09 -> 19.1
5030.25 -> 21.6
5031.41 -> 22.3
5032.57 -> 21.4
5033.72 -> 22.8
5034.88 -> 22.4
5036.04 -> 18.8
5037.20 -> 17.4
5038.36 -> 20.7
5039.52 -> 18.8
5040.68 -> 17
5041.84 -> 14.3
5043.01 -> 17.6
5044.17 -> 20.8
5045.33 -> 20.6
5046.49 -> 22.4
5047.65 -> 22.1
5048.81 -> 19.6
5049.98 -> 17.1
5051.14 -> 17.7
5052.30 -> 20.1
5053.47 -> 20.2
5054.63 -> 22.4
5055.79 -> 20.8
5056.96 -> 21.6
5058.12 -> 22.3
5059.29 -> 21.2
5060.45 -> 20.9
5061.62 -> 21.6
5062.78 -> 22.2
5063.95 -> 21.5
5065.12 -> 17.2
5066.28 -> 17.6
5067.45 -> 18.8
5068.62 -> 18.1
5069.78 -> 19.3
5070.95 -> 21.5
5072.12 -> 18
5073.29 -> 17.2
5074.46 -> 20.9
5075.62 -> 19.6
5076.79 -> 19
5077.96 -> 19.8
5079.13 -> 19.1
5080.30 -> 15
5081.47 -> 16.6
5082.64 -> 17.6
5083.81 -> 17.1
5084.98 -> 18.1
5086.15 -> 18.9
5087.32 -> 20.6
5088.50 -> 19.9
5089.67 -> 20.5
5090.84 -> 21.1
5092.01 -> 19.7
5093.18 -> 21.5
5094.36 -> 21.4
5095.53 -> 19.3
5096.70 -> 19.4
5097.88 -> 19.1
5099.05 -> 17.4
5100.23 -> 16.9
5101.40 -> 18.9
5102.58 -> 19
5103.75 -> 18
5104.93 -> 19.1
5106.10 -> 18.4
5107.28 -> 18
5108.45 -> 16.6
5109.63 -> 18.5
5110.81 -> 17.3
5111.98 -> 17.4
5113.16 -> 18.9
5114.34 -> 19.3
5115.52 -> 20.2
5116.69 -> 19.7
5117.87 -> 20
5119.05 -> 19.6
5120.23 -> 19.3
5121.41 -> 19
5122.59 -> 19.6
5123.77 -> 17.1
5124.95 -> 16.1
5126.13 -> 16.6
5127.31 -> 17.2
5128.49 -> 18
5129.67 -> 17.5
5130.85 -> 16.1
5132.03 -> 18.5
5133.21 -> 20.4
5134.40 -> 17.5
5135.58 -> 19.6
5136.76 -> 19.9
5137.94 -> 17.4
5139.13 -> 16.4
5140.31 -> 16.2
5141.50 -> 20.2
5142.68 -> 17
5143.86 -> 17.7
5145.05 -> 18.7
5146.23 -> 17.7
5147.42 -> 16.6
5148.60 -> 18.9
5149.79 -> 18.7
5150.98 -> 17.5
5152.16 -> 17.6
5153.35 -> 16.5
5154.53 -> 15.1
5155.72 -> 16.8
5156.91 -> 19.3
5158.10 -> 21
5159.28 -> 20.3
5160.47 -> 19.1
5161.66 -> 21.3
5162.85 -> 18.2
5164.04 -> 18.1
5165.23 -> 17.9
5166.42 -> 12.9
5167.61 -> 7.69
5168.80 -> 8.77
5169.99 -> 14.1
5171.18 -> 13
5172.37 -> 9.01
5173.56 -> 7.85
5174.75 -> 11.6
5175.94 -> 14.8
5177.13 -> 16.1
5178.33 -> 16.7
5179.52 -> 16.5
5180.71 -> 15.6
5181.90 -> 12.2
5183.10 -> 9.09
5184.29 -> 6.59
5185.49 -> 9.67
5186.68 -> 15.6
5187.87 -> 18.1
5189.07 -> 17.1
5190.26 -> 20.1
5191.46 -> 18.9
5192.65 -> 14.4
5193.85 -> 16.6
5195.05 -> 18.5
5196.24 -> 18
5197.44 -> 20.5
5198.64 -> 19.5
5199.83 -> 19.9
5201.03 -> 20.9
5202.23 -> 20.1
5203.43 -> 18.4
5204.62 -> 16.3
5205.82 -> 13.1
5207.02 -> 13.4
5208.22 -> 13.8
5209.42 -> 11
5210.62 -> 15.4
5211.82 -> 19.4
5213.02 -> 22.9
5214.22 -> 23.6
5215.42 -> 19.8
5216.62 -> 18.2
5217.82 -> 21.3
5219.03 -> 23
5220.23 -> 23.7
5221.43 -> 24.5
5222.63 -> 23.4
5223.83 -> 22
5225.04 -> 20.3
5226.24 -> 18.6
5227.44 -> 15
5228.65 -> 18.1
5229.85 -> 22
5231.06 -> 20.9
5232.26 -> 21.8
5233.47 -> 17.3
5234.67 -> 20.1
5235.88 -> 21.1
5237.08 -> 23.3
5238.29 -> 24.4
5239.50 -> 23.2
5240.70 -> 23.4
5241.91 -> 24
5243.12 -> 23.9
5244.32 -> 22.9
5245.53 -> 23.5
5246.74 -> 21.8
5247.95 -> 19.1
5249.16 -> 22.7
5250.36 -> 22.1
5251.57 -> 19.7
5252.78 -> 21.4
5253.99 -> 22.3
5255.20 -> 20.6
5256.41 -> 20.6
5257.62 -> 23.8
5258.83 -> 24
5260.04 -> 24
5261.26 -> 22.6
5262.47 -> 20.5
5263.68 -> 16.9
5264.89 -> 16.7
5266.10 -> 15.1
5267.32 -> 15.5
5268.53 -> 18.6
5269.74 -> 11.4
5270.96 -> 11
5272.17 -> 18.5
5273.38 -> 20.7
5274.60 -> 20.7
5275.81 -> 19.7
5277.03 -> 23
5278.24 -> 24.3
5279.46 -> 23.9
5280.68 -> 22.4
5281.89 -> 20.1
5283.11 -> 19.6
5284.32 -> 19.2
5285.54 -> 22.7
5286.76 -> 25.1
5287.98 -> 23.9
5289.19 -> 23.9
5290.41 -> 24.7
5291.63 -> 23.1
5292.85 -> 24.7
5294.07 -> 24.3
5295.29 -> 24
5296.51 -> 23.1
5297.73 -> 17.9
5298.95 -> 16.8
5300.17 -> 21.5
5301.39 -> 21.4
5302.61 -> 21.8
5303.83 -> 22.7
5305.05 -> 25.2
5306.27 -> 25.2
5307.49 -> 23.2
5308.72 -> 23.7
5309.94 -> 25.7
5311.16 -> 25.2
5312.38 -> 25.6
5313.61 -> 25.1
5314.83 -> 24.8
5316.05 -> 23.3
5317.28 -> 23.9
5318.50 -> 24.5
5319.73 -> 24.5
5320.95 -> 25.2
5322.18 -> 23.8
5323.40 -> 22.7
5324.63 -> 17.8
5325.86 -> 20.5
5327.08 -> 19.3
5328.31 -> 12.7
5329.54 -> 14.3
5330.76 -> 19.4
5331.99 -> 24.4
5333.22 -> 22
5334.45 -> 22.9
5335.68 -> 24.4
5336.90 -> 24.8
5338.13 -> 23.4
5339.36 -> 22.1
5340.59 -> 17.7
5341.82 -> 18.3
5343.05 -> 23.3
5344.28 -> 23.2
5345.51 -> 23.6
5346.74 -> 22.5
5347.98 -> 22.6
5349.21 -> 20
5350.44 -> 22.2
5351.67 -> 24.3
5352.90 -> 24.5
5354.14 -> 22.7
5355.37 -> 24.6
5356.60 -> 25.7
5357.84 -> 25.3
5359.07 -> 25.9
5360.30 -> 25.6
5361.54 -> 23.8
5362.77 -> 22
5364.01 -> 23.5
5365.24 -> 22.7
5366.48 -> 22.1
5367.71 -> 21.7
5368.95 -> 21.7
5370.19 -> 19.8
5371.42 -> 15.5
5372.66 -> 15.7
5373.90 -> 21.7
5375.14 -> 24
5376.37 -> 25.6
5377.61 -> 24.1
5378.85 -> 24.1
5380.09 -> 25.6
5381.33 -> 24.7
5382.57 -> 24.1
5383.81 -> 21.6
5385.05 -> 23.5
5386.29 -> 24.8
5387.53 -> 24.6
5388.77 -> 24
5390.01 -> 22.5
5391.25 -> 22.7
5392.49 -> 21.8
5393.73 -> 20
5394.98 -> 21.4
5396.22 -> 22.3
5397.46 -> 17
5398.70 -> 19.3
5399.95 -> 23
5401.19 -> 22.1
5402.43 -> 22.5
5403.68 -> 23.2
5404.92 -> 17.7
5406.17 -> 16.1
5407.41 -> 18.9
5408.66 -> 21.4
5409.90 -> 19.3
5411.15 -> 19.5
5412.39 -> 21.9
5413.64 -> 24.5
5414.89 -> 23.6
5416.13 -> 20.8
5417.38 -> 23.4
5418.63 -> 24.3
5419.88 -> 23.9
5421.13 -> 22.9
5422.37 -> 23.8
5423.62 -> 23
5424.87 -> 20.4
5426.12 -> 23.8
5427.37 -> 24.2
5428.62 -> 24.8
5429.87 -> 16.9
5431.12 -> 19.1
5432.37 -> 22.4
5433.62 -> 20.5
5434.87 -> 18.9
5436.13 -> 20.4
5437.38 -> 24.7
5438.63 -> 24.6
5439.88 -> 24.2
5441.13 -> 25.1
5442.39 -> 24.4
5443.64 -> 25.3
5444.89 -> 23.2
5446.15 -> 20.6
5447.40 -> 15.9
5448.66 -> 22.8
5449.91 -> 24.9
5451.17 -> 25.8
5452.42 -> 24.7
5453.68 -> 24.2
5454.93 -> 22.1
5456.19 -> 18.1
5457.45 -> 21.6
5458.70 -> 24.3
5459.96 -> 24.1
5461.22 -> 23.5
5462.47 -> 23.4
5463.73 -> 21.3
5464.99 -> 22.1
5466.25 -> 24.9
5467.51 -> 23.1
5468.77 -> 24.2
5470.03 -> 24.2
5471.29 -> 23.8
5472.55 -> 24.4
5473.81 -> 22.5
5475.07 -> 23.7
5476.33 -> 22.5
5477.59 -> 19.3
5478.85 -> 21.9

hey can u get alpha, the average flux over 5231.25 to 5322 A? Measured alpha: 21.9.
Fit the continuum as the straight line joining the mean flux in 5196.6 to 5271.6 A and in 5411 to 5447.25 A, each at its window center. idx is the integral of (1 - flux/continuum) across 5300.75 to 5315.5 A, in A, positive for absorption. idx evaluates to -2.24 A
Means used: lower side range 20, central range 24.1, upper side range 22.5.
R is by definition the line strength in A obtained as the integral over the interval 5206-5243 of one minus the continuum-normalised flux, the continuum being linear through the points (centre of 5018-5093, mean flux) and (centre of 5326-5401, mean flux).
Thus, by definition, 1.4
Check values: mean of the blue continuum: 19.6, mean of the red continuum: 22.2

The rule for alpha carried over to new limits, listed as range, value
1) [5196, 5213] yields 17.3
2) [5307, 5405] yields 22.5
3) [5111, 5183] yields 16.9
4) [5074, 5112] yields 18.8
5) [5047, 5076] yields 20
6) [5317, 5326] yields 22.9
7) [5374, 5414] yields 22.1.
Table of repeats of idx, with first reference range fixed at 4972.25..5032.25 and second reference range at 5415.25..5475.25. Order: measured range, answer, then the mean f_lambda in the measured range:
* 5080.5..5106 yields 1.9 A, 19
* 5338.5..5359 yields -0.5 A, 22.8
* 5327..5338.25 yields 0.7 A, 20.7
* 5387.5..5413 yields 1.8 A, 20.9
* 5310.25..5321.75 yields -1.4 A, 24.7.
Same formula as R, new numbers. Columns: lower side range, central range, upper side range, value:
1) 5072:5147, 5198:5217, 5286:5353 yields 2.4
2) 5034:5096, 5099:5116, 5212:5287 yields 1.4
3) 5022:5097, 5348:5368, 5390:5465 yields -1.8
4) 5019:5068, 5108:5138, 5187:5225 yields 1.6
